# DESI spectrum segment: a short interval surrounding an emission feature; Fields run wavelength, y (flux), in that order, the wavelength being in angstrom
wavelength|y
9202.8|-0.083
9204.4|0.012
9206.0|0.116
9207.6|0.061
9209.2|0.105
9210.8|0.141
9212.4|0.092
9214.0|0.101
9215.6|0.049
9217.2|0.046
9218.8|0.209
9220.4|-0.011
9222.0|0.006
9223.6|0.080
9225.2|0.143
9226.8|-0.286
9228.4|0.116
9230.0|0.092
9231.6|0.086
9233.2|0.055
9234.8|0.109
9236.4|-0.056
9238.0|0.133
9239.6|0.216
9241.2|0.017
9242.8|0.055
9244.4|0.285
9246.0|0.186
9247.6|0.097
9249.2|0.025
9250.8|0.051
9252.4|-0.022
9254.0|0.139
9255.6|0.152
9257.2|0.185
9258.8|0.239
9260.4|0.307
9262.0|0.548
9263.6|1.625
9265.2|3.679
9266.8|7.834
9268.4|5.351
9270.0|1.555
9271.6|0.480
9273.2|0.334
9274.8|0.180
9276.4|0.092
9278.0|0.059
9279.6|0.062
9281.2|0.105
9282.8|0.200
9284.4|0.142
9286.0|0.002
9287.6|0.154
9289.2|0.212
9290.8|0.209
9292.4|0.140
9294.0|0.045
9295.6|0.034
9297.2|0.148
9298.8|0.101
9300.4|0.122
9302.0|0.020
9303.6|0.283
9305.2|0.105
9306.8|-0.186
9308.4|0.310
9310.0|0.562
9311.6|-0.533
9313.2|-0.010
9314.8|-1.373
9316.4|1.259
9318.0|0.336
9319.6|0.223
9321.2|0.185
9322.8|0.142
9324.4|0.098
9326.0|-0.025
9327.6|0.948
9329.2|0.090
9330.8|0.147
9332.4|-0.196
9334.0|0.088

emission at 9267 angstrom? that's [O III] 5007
